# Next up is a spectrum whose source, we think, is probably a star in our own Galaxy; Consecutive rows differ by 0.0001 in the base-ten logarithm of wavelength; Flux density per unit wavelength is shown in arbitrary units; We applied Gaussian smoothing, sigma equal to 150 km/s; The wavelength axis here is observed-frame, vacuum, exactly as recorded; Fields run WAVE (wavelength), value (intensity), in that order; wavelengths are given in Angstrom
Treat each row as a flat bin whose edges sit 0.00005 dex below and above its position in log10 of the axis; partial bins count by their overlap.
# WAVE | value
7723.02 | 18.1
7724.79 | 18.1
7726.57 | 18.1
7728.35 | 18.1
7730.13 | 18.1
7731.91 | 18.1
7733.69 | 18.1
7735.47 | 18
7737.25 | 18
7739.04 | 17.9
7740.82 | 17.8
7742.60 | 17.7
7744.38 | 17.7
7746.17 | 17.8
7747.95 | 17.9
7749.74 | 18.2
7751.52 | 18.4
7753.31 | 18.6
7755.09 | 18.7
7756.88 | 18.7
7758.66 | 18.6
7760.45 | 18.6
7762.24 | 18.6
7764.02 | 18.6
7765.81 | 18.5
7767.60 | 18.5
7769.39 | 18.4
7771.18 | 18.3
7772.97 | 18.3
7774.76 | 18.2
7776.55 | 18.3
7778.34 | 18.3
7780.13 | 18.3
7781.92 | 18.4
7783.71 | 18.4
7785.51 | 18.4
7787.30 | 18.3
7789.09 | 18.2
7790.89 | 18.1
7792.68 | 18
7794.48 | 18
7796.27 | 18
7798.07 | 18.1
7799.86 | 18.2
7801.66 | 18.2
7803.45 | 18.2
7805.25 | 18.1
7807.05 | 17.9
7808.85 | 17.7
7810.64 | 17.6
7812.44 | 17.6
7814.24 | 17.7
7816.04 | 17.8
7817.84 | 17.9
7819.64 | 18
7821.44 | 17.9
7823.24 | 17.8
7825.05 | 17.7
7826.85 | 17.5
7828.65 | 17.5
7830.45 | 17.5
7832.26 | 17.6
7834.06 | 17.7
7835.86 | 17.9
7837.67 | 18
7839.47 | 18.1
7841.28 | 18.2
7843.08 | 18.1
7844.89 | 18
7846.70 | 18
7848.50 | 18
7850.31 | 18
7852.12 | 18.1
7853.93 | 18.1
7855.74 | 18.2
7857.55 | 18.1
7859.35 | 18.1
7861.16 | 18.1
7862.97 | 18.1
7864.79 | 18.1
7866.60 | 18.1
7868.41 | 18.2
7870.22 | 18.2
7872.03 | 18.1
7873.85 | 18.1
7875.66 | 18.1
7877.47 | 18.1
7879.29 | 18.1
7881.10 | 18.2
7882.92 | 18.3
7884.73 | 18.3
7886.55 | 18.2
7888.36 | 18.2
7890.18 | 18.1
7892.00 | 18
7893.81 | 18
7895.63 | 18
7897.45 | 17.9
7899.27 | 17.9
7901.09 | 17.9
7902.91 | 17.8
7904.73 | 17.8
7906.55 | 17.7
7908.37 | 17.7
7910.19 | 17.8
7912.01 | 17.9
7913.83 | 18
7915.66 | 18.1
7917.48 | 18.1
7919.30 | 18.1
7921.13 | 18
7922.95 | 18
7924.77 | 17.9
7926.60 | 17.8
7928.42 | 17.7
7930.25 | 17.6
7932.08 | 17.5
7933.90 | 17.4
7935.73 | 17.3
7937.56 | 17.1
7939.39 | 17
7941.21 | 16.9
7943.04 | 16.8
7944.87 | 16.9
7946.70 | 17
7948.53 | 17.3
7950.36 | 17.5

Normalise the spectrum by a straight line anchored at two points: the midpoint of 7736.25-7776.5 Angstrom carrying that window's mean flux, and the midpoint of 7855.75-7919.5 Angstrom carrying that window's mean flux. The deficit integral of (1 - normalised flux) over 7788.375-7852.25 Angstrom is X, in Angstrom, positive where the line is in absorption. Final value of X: 0.9 Angstrom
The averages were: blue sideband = 18.3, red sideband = 18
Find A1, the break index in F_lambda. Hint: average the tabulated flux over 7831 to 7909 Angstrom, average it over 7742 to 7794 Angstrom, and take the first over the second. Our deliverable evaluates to 0.98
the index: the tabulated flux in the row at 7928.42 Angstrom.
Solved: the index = 17.7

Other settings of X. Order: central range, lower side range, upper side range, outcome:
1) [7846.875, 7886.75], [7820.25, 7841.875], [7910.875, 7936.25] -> -0.75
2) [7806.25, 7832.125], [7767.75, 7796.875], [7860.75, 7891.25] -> 0.70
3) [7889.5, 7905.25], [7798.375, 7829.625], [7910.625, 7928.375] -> 0.01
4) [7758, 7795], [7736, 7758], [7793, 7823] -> -0.66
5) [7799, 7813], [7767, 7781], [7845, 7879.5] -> 0.23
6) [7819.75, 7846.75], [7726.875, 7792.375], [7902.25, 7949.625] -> 0.18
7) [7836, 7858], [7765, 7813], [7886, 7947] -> -0.13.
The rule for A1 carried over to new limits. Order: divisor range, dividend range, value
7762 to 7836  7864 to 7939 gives 0.99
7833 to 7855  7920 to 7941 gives 0.97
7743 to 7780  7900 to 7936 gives 0.97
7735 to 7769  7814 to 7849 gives 0.98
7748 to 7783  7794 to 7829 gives 0.97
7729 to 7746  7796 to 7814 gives 1.00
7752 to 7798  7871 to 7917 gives 0.98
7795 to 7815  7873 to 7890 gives 1.01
